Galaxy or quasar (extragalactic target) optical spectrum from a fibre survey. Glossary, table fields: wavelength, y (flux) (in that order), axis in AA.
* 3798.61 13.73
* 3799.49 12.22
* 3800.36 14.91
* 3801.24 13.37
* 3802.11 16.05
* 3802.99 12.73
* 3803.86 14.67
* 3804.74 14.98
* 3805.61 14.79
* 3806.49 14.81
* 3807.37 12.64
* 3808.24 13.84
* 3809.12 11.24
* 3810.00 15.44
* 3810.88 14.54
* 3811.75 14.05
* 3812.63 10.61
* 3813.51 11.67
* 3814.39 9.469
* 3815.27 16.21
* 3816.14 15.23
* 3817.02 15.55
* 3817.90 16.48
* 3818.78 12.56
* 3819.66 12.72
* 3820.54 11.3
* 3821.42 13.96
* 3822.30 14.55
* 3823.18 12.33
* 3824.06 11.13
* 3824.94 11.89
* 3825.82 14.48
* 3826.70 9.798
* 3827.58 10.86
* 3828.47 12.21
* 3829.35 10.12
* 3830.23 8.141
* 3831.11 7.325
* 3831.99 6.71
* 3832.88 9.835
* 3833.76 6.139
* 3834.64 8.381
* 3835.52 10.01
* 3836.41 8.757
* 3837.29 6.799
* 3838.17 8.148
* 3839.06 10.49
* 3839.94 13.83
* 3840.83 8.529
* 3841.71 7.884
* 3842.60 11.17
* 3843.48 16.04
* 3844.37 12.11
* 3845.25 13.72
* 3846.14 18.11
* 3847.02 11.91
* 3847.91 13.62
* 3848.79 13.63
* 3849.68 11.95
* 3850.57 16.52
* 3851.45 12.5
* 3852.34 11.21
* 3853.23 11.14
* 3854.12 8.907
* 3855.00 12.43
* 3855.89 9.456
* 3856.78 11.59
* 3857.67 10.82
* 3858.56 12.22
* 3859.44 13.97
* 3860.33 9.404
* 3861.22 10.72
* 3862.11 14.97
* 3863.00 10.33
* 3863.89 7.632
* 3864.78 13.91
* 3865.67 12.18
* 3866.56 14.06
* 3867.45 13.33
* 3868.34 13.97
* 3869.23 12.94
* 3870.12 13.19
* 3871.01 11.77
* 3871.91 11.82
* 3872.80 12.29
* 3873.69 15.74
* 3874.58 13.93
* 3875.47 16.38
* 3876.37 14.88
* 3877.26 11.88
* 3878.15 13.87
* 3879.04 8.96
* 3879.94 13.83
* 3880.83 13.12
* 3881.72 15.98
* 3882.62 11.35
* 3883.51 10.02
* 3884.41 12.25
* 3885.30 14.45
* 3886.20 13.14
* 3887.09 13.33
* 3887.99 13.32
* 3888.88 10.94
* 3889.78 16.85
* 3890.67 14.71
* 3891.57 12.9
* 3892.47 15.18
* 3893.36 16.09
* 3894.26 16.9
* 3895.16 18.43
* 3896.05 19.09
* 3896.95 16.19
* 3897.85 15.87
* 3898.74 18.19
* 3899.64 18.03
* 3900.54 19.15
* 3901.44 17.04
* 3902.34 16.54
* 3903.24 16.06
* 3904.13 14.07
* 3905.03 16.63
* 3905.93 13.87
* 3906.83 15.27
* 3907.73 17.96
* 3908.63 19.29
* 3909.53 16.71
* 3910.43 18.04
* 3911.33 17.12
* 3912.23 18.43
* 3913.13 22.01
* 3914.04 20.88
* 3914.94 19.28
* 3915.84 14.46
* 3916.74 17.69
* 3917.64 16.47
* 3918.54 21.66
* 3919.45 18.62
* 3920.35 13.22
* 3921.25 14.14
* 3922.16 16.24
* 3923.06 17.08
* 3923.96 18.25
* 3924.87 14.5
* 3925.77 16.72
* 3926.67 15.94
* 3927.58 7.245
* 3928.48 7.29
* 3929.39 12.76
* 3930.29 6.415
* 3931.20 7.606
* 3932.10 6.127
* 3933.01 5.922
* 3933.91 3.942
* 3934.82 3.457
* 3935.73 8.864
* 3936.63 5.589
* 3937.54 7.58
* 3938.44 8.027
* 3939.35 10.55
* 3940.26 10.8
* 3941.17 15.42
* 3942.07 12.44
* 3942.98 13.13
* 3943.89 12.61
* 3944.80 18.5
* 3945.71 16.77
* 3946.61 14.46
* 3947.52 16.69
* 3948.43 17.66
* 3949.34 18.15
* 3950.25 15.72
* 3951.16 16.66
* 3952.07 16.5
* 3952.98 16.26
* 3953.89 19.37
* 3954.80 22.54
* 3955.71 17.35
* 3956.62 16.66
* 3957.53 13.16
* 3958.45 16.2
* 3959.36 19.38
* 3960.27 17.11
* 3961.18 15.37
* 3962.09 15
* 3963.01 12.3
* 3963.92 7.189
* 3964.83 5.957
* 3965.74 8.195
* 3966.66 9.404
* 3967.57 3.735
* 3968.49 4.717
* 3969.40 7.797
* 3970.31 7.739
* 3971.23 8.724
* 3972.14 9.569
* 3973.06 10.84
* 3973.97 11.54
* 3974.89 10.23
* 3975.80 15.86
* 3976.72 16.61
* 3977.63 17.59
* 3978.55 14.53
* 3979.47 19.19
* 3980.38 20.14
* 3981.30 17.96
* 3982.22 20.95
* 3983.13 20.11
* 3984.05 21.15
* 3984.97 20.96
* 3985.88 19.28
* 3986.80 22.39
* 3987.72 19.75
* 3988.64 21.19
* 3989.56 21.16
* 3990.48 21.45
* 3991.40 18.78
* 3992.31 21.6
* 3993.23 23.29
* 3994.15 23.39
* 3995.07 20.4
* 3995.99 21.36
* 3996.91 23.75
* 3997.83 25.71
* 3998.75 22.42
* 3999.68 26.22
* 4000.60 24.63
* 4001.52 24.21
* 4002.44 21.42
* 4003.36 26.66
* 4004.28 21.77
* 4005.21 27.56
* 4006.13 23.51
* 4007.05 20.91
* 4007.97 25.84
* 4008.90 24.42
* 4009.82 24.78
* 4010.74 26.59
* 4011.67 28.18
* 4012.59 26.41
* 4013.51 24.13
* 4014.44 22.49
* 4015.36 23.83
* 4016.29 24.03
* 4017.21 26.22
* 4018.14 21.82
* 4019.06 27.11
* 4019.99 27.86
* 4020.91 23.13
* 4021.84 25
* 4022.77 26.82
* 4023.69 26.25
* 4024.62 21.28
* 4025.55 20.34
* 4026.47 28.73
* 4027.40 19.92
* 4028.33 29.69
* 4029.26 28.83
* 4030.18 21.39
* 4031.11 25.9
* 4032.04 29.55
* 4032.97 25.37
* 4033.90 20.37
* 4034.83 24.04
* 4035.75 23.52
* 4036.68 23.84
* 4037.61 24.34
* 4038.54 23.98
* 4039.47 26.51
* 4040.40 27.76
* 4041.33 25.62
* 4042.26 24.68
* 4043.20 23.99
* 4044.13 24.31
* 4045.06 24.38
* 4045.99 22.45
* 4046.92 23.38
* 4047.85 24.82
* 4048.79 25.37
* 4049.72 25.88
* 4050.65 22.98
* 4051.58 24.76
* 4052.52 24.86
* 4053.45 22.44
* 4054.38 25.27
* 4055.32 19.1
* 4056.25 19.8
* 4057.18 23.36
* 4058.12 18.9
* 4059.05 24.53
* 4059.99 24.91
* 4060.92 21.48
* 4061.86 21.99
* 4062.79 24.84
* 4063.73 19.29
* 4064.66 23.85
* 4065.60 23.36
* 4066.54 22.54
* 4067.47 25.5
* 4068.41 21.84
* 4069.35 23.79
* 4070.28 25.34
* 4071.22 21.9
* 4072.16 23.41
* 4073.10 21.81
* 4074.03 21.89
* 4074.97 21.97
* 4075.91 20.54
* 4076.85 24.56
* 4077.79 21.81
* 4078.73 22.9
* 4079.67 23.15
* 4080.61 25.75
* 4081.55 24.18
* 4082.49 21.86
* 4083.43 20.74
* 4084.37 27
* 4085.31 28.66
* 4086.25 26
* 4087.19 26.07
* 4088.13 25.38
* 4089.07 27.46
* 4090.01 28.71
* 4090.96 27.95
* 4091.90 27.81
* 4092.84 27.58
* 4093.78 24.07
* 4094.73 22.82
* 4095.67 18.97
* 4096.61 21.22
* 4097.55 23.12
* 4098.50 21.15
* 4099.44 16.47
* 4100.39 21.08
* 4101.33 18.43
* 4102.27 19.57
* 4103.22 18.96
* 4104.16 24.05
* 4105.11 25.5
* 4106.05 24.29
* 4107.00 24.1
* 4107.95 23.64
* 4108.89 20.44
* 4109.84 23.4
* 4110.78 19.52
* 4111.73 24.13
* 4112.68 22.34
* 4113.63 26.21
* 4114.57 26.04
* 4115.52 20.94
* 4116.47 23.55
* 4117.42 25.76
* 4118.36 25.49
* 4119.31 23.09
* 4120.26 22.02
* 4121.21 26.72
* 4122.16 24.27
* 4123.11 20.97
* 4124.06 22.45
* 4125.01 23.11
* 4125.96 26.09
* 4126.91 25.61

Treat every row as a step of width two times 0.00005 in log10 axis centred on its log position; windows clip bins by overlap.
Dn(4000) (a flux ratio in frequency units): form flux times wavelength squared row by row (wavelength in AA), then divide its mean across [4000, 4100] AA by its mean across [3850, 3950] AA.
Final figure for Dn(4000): 1.88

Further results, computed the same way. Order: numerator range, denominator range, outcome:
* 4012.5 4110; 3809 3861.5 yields 2.28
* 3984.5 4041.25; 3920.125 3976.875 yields 2.00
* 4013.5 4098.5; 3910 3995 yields 1.71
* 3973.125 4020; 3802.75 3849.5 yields 1.99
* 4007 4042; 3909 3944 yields 1.99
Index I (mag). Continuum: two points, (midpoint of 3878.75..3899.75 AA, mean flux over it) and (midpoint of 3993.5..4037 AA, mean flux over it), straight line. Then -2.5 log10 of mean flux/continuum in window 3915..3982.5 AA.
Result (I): 0.40 mag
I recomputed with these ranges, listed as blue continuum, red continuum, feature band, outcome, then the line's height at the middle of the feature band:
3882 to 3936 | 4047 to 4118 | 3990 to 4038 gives -0.21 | 19.9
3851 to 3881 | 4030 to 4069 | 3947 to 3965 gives 0.13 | 17.9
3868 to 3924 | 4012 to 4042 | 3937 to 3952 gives 0.33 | 19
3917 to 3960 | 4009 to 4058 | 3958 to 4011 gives 0.07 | 18.9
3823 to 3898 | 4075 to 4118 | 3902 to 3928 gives -0.13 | 14.9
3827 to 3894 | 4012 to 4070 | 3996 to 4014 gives -0.14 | 21.7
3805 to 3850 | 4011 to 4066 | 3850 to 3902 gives 0.10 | 14.8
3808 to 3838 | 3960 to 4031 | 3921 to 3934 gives 0.40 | 16.7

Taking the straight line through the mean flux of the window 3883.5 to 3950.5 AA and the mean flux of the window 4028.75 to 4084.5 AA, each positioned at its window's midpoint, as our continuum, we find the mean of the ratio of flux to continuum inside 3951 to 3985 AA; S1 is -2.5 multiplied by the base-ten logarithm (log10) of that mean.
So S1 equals 0.24 mag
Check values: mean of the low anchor 14.5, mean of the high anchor 23.6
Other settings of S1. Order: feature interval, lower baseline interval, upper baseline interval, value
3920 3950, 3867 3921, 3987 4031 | 0.472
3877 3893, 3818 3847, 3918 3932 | -0.053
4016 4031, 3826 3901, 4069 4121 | -0.235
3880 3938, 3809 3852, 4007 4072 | 0.136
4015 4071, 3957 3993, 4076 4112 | -0.216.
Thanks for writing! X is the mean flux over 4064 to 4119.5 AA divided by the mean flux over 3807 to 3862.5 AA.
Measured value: 2.0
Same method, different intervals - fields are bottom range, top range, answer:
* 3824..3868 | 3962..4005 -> 1.54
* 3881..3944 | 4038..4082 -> 1.65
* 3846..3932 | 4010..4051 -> 1.74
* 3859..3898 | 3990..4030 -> 1.79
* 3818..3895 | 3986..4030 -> 1.96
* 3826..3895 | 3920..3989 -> 1.13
